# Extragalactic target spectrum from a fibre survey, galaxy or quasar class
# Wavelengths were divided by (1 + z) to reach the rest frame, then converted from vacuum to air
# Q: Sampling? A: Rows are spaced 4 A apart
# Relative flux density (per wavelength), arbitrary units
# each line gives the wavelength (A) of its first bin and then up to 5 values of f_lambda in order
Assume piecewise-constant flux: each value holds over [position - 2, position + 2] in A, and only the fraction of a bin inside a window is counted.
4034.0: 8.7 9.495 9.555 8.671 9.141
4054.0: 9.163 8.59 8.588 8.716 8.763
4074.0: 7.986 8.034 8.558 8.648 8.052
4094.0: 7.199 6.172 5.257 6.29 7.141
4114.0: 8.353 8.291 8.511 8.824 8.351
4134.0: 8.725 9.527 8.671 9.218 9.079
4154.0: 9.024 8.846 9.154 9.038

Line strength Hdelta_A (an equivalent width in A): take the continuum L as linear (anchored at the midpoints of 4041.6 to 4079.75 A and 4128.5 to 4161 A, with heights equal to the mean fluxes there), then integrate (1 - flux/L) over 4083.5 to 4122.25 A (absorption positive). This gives 6.4 A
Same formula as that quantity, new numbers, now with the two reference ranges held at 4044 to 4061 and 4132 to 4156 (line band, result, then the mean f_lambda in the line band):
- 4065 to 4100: 3.66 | 7.99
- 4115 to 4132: 0.98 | 8.49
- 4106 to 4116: 1.70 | 7.46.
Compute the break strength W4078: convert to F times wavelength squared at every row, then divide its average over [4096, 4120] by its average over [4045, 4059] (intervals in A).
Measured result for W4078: 0.80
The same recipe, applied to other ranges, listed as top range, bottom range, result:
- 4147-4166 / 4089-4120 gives 1.31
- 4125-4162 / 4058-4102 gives 1.16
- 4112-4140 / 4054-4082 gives 1.05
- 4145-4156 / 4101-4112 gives 1.47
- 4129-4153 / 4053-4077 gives 1.08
